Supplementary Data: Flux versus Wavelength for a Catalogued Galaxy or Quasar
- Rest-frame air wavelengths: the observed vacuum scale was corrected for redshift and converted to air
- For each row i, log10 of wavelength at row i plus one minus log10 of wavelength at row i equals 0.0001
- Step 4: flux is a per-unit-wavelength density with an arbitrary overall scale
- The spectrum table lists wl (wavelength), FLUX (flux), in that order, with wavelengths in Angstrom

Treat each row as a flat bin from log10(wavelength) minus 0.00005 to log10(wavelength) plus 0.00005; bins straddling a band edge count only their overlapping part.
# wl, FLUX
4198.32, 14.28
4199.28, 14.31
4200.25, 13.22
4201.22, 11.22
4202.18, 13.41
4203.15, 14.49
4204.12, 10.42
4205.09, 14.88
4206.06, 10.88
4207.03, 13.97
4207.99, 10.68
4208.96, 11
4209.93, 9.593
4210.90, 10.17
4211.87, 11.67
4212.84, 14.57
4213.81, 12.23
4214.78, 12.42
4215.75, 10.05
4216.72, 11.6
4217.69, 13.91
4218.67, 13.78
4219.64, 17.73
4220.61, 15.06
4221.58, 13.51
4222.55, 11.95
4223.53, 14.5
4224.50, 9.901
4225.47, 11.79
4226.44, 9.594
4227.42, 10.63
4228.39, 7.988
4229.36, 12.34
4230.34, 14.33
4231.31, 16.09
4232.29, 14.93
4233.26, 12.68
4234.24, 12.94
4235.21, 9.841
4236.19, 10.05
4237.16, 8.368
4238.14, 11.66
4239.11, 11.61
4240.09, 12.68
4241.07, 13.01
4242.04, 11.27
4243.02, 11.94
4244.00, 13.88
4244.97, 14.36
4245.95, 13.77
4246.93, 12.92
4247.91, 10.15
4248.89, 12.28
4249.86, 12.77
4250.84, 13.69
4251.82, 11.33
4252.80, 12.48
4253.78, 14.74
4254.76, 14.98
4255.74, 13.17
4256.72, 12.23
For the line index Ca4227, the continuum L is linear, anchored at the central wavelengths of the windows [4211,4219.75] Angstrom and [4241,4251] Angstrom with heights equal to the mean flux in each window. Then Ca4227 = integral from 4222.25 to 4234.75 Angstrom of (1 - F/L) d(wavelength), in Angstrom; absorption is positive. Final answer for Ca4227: 0.4 Angstrom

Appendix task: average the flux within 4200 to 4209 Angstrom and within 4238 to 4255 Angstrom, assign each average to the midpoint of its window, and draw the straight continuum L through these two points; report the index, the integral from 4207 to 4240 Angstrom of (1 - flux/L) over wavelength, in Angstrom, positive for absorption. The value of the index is 1.21 Angstrom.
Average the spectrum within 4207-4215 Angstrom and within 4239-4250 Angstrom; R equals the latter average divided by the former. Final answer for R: 1.08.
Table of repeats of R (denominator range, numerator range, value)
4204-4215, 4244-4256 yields 1.10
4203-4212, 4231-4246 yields 1.06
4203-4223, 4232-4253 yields 0.97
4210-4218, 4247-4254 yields 1.04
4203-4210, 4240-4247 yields 1.08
